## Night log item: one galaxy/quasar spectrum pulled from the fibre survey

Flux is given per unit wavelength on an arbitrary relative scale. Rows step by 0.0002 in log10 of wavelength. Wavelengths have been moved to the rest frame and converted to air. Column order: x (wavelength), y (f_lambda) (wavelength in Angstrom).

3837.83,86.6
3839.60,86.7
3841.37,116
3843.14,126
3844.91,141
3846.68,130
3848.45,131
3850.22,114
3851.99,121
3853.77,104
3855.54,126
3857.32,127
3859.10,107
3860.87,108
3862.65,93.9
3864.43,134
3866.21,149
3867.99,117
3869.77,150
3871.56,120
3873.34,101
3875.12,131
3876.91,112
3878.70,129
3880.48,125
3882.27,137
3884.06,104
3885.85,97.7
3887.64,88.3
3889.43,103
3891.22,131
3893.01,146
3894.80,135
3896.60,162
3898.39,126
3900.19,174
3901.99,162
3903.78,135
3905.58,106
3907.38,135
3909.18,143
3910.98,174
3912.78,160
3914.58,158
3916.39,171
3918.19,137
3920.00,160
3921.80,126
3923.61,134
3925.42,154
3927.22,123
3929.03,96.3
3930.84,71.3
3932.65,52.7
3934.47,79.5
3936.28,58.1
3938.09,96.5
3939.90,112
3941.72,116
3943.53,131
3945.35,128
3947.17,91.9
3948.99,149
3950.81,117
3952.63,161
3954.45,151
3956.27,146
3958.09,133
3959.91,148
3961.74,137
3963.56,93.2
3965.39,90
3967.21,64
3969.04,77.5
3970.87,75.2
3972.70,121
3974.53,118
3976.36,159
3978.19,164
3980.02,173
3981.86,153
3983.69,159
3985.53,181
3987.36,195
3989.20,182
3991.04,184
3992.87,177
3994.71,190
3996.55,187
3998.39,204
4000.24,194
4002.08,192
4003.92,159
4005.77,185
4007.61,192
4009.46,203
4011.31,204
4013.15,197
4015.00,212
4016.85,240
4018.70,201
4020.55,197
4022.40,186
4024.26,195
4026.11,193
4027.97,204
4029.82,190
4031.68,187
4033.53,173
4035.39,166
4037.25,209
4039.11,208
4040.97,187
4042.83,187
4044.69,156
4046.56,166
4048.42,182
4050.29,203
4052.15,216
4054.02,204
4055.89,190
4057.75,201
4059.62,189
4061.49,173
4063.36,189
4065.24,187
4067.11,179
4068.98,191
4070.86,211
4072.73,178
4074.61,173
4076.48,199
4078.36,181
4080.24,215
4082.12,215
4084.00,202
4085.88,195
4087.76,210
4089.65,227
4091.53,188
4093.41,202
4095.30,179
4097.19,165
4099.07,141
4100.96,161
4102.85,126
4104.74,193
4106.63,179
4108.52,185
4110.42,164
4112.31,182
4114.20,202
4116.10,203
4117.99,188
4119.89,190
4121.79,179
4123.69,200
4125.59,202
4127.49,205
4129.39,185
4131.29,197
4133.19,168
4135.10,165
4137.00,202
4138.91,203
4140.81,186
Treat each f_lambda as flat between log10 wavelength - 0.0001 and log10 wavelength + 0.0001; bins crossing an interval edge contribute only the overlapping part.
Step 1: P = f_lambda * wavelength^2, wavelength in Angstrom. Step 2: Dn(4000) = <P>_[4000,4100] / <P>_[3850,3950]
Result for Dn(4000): 1.7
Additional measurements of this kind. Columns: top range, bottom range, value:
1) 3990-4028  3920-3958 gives 1.74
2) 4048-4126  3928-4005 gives 1.48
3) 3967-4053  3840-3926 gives 1.46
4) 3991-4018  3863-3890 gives 1.74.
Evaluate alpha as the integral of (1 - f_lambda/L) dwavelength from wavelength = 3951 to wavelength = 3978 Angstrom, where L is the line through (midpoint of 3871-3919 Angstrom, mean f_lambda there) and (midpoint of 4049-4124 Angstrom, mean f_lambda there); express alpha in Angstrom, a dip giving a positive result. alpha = 5.76 Angstrom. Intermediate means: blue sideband 134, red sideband 189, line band 121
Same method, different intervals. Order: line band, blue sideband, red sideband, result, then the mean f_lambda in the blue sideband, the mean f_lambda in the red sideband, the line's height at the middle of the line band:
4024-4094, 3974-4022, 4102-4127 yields -2.9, 185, 185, 185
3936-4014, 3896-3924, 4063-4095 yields 8.9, 148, 196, 166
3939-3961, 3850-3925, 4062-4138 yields 2.3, 131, 187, 147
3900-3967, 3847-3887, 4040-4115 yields 6.8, 120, 187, 141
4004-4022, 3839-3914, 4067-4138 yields -4.1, 127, 188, 164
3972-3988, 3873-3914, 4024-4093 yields 0.6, 132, 192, 164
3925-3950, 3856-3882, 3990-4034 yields 8.5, 122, 194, 156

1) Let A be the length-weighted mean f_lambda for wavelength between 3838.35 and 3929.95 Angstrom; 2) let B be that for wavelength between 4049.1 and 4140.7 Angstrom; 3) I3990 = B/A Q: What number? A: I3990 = 1.47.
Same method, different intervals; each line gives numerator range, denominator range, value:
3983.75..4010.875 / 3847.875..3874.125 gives 1.56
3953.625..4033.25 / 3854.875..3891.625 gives 1.42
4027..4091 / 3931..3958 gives 1.70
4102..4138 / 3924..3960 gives 1.61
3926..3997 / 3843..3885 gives 1.06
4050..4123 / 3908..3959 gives 1.49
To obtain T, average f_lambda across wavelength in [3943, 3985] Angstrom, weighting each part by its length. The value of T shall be 128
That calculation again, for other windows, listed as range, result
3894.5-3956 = 129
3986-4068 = 191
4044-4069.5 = 188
